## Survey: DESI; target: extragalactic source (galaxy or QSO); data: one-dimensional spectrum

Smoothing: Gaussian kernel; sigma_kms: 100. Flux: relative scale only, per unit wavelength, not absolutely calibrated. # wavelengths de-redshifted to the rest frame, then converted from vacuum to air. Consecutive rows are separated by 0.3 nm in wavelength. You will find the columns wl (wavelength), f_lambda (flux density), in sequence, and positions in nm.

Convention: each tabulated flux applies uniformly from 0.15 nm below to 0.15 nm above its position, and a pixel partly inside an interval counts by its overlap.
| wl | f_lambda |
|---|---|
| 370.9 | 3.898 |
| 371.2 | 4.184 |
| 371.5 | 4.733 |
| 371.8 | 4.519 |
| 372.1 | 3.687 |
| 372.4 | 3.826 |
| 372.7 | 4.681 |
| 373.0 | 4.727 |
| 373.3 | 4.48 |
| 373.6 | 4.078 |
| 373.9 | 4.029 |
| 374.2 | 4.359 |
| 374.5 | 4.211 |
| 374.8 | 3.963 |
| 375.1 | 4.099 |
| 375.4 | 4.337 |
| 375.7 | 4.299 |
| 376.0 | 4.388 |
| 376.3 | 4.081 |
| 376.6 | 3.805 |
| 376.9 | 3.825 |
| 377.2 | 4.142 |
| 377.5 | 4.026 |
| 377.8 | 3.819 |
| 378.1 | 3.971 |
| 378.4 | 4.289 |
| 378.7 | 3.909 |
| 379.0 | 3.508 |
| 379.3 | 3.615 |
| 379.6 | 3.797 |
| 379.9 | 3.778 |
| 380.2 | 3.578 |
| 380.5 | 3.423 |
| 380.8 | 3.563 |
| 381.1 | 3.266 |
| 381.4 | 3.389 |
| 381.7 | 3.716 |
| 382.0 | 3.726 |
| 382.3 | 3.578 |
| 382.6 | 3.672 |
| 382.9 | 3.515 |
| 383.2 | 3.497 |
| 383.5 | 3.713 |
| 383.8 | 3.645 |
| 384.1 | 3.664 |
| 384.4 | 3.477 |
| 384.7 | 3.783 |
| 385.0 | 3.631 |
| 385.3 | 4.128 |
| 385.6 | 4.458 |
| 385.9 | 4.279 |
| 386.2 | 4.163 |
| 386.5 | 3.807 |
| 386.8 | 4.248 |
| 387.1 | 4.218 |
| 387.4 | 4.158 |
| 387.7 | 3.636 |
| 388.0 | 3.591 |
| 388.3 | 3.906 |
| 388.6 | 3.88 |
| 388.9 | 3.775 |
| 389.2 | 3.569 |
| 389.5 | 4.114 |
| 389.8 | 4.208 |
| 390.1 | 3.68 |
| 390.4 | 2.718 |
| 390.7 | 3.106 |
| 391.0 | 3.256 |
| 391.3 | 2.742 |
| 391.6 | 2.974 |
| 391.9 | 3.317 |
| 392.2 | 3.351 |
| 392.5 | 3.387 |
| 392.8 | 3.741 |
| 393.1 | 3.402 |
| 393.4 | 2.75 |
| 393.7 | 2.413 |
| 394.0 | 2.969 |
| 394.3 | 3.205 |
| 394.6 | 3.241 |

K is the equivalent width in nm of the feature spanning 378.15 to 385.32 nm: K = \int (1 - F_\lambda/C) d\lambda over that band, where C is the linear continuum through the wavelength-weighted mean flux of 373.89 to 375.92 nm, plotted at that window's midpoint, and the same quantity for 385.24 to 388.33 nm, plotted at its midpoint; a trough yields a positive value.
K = 0.81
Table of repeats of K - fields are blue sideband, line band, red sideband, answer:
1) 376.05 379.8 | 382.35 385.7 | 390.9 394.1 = -0.14 nm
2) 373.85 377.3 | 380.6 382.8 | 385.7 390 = 0.27 nm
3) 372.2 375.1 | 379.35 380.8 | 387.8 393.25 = 0.12 nm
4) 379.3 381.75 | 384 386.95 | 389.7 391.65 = -0.50 nm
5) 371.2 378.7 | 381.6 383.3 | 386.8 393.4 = 0.11 nm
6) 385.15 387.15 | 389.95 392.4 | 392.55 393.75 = 0.21 nm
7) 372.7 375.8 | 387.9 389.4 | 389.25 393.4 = -0.11 nm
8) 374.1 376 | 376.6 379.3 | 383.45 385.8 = 0.13 nm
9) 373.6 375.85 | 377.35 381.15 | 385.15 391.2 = 0.30 nm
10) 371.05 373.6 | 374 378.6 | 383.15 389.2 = 0.11 nm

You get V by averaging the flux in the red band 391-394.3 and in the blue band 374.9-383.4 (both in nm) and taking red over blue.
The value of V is 0.8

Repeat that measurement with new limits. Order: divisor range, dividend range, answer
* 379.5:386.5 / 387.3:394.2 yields 0.92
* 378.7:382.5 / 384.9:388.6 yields 1.12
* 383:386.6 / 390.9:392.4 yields 0.81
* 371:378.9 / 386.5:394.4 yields 0.84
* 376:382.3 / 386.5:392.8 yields 0.95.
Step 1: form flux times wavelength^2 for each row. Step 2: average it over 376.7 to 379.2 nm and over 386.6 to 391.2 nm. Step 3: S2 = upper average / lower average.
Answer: 1.0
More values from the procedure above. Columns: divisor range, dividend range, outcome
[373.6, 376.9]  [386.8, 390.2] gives 1.01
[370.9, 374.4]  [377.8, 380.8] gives 0.91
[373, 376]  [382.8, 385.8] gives 0.93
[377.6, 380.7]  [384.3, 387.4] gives 1.11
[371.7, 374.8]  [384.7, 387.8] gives 1.03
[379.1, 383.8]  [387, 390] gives 1.13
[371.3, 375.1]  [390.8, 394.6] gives 0.81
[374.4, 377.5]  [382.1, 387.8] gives 0.98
